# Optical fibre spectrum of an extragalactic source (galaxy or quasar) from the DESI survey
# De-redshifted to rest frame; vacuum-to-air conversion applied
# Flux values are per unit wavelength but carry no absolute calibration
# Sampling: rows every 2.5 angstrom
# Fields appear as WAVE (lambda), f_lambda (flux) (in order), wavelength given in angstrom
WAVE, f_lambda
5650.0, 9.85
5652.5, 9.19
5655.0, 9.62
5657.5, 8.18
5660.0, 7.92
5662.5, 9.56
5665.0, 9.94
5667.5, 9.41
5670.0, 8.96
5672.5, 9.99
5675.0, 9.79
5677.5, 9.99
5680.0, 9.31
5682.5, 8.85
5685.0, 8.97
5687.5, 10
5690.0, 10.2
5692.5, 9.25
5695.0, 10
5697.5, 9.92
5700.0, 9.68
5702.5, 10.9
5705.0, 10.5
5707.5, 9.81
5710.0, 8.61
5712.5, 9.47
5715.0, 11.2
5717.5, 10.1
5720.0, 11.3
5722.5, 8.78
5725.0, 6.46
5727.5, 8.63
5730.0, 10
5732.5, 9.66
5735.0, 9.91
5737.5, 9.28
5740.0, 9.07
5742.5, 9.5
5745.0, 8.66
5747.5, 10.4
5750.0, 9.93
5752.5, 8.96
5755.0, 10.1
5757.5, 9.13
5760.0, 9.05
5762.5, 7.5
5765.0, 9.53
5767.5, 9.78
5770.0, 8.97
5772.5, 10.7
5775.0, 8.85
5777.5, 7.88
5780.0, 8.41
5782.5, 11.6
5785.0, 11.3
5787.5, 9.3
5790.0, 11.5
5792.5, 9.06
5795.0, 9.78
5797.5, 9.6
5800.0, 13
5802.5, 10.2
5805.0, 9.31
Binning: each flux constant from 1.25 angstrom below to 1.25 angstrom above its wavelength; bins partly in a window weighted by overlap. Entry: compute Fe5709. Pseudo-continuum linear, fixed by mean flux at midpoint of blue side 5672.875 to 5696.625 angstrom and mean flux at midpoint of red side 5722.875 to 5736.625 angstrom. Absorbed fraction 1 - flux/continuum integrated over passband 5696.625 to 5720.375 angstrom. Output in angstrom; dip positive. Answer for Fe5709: -2.2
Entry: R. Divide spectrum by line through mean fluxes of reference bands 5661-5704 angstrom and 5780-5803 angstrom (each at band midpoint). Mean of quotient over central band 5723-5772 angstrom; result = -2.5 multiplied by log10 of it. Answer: 0.11 mag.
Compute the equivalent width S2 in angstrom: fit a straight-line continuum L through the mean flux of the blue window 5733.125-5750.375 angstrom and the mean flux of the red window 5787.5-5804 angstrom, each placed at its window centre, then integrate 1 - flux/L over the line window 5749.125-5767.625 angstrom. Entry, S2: 1.1 angstrom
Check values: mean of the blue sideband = 9.52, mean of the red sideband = 10.4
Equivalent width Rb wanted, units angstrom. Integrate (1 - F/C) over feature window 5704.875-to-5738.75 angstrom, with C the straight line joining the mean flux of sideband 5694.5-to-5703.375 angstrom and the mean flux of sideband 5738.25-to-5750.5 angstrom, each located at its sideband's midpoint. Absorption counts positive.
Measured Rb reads 0.9 angstrom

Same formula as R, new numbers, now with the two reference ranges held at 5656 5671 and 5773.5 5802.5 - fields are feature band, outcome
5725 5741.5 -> 0.044 mag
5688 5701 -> -0.064 mag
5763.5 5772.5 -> 0.036 mag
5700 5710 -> -0.083 mag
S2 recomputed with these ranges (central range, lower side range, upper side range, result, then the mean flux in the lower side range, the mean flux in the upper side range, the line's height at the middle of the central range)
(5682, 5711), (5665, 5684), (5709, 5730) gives -1.0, 9.5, 9.37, 9.43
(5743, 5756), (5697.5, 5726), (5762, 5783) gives -0.2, 9.75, 9.22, 9.42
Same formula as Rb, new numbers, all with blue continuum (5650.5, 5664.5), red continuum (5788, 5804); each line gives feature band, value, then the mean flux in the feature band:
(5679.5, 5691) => -0.2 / 9.46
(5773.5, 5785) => 0.9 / 9.45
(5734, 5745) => 0.6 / 9.34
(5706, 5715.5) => -0.1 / 9.68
